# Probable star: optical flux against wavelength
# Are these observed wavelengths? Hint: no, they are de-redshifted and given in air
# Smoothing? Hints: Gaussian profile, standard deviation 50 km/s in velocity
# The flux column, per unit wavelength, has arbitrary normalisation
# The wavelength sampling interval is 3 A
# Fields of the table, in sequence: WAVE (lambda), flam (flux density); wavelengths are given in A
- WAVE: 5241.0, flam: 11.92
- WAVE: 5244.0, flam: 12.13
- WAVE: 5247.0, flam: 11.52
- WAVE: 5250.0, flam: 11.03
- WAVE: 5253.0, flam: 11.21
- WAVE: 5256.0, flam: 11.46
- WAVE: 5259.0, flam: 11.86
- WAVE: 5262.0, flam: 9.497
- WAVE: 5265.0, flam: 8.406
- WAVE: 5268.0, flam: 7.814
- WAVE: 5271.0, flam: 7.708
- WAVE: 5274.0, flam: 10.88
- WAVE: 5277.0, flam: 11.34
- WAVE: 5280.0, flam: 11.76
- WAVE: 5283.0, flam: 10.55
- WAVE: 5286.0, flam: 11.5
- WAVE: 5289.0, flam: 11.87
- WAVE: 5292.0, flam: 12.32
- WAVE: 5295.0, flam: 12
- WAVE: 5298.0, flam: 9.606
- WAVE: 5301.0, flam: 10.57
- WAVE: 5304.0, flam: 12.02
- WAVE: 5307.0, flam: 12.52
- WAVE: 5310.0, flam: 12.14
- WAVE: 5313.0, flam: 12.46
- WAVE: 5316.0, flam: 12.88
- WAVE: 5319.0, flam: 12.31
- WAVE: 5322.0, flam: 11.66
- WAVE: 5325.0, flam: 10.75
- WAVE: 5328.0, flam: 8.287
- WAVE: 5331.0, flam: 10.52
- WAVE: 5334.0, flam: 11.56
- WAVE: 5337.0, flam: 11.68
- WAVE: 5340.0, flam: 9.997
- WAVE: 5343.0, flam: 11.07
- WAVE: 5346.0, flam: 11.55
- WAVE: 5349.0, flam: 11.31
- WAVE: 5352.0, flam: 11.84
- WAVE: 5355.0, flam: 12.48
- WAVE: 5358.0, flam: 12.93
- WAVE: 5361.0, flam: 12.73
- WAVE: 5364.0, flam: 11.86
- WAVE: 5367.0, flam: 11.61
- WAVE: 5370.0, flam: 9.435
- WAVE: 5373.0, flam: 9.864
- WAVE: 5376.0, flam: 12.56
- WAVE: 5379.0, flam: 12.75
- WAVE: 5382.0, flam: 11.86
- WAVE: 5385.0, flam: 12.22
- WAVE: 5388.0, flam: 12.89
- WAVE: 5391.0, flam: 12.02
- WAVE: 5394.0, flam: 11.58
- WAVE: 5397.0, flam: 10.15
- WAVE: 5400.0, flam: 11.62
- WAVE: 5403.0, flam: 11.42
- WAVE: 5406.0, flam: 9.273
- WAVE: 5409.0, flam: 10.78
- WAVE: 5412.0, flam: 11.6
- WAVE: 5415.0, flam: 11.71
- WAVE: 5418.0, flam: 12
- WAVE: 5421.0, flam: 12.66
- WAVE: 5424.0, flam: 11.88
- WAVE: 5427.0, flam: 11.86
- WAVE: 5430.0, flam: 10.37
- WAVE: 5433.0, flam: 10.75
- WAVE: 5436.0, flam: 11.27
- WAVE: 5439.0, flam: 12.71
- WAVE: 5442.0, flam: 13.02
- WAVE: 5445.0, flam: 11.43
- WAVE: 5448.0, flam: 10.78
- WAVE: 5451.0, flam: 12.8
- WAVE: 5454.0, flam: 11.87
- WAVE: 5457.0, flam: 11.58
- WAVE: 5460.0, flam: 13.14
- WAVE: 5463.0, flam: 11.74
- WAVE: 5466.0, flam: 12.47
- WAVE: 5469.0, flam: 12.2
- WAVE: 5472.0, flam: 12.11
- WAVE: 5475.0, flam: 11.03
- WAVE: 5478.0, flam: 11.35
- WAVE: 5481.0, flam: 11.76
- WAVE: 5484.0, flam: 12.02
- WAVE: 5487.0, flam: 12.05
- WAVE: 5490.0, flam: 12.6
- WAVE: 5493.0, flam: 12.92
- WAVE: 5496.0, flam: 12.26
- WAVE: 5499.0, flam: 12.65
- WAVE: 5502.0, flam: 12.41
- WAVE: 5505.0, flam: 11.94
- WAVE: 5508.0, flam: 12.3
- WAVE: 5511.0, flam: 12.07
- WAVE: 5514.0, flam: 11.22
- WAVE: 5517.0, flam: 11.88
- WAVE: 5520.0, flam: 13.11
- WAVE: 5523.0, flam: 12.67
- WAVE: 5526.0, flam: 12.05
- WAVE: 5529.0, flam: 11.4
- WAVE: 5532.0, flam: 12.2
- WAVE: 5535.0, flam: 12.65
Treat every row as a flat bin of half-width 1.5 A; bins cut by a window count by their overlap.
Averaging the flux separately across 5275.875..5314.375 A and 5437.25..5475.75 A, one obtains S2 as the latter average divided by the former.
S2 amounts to 1.04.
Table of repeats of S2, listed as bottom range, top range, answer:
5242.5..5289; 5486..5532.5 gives 1.15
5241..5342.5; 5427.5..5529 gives 1.09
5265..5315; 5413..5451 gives 1.07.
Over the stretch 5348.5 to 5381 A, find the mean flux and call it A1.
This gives 11.8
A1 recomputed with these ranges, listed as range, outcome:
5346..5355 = 11.7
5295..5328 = 11.6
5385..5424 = 11.5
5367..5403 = 11.5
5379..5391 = 12.3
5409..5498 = 11.9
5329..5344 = 10.9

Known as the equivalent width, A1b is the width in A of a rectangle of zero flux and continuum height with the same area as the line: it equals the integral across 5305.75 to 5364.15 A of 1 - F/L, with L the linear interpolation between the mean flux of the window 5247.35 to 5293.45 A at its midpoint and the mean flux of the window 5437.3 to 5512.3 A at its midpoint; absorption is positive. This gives -2.70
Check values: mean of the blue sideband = 10.6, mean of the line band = 11.6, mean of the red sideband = 12.1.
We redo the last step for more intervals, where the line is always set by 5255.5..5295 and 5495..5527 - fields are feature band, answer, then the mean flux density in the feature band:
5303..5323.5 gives -2.8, 12.3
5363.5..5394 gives -1.1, 11.7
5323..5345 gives 0.8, 10.6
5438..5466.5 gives -0.8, 12.1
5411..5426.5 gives -0.5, 12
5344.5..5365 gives -1.8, 12.1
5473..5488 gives 0.5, 11.6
